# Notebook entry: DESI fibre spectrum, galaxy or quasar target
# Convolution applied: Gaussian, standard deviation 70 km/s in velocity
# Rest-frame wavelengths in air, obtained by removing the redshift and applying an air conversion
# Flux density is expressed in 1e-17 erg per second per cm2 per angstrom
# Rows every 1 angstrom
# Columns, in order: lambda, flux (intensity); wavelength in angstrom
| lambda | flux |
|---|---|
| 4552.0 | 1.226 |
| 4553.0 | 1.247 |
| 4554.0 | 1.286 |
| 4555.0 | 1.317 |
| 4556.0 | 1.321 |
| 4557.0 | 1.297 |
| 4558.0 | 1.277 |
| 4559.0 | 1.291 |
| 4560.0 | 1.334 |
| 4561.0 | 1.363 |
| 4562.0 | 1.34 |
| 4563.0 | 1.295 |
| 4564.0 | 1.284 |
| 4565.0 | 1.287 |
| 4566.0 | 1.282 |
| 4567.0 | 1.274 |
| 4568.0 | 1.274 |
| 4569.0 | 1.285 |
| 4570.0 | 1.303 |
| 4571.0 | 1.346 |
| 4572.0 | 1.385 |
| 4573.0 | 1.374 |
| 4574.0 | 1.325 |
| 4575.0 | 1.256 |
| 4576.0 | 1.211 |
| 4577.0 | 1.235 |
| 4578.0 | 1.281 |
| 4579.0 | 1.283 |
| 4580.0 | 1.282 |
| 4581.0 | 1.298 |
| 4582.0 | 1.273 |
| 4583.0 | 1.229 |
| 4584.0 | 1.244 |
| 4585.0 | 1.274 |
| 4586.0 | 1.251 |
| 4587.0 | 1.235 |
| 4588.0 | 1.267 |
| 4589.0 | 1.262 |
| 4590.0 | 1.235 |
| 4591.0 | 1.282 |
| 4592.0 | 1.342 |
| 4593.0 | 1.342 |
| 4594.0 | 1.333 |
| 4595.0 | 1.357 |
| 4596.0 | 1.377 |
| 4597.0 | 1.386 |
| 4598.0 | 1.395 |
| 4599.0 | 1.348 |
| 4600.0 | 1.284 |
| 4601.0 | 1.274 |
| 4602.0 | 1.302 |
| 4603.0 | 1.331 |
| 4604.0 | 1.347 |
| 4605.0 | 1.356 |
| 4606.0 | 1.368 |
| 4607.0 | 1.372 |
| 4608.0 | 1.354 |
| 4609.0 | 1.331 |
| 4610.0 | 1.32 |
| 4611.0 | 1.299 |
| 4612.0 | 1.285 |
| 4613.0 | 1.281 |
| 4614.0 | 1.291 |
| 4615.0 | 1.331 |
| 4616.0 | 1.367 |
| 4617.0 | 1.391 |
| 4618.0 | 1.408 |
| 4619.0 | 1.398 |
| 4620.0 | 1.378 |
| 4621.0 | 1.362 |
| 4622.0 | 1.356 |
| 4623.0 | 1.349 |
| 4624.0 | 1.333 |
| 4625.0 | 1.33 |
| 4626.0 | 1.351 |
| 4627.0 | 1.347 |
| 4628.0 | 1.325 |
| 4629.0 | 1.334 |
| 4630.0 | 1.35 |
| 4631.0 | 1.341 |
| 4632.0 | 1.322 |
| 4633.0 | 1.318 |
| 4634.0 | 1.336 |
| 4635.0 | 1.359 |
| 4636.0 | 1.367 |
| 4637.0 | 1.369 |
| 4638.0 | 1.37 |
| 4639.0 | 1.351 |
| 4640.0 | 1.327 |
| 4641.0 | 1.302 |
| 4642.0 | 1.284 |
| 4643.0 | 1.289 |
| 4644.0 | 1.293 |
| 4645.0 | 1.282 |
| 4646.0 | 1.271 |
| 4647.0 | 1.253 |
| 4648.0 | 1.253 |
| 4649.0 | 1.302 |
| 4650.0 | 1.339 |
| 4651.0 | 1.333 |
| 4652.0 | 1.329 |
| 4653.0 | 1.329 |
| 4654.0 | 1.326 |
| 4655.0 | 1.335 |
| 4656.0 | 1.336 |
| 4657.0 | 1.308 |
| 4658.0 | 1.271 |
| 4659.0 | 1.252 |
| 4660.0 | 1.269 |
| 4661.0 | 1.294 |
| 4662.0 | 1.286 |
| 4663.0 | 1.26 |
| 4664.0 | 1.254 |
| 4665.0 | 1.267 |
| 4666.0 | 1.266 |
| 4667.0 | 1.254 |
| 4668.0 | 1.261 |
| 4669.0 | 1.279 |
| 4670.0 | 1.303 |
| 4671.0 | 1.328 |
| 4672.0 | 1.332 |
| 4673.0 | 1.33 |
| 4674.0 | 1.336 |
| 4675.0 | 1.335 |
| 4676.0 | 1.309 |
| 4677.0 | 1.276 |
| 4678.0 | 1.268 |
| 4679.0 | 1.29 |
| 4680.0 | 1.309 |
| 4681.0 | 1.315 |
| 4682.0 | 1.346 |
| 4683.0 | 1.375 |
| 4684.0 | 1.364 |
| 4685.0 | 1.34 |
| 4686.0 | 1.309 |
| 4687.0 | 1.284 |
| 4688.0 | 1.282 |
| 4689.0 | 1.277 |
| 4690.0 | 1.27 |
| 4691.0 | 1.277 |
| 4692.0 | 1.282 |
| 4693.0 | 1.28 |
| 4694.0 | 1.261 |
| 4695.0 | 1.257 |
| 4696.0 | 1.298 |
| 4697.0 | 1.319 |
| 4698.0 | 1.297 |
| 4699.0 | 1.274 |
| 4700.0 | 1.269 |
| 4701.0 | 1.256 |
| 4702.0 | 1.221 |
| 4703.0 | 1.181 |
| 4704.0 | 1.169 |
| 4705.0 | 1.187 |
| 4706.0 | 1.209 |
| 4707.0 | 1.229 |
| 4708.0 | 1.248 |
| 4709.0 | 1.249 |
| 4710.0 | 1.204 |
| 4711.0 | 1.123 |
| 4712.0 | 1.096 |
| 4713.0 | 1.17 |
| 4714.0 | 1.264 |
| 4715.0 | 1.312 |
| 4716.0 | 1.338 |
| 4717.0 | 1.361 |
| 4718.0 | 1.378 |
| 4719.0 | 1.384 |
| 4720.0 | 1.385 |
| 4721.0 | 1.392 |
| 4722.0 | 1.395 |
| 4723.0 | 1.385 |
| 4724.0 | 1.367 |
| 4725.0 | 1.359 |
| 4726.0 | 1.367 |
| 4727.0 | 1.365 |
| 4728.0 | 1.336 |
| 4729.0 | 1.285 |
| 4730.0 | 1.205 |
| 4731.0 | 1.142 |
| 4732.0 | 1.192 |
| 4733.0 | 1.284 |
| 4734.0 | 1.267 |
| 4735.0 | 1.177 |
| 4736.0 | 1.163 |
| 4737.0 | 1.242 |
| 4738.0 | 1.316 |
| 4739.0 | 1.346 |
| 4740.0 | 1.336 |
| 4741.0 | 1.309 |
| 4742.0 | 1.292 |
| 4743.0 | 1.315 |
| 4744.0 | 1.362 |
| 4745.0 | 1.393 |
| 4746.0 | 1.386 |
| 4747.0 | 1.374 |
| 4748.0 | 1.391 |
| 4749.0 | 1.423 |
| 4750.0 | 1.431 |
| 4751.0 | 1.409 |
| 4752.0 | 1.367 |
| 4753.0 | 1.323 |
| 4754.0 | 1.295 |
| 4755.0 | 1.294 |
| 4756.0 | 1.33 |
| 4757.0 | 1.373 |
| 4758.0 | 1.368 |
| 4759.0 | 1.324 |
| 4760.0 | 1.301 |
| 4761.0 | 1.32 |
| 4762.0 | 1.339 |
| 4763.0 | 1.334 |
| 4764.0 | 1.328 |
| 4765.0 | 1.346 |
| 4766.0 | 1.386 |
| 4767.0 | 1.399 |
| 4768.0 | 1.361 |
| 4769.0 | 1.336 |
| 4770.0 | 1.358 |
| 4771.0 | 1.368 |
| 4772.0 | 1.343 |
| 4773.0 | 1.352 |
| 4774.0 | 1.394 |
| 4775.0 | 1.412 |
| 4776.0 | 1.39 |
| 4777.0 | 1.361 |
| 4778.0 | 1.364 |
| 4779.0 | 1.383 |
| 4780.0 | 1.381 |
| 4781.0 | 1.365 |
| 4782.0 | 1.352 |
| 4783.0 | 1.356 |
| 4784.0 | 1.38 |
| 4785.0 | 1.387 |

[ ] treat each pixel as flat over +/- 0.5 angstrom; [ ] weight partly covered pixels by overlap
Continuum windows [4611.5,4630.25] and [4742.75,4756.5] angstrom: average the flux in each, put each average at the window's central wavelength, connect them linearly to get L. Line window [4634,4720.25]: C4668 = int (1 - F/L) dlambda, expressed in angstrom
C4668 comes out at 4.1 angstrom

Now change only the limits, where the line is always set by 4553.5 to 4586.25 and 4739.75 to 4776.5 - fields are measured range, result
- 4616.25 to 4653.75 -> -0.5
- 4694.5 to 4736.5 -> 2.2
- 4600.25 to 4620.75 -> -0.5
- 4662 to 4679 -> 0.5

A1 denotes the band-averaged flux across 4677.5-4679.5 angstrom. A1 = 1.28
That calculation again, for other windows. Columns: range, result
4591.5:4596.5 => 1.35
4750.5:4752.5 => 1.39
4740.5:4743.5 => 1.31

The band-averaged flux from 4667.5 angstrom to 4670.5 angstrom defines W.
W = 1.28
